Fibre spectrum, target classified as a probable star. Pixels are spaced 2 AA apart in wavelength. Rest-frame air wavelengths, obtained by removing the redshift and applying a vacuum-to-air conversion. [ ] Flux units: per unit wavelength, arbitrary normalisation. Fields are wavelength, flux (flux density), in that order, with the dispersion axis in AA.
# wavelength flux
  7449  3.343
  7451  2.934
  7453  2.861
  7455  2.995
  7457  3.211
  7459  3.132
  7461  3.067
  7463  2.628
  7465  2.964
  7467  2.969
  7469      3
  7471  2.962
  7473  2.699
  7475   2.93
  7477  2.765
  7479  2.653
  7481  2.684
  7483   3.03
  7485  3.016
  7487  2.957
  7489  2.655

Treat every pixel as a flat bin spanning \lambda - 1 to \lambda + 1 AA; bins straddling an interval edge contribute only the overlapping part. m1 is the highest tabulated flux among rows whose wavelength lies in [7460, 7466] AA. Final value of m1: 3.067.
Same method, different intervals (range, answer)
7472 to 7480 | 2.93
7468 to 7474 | 3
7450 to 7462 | 3.211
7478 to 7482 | 2.684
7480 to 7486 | 3.03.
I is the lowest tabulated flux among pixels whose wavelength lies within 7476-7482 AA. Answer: 2.653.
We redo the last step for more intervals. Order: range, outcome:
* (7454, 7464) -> 2.628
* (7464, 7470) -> 2.964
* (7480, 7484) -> 2.684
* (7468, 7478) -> 2.699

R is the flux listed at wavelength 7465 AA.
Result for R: 2.964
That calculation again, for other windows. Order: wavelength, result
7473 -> 2.699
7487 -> 2.957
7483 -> 3.03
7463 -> 2.628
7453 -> 2.861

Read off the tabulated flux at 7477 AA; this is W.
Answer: 2.765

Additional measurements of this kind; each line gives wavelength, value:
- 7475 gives 2.93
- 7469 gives 3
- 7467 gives 2.969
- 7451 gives 2.934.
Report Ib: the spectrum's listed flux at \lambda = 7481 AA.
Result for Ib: 2.684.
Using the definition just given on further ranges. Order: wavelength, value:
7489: 2.655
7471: 2.962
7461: 3.067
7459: 3.132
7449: 3.343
